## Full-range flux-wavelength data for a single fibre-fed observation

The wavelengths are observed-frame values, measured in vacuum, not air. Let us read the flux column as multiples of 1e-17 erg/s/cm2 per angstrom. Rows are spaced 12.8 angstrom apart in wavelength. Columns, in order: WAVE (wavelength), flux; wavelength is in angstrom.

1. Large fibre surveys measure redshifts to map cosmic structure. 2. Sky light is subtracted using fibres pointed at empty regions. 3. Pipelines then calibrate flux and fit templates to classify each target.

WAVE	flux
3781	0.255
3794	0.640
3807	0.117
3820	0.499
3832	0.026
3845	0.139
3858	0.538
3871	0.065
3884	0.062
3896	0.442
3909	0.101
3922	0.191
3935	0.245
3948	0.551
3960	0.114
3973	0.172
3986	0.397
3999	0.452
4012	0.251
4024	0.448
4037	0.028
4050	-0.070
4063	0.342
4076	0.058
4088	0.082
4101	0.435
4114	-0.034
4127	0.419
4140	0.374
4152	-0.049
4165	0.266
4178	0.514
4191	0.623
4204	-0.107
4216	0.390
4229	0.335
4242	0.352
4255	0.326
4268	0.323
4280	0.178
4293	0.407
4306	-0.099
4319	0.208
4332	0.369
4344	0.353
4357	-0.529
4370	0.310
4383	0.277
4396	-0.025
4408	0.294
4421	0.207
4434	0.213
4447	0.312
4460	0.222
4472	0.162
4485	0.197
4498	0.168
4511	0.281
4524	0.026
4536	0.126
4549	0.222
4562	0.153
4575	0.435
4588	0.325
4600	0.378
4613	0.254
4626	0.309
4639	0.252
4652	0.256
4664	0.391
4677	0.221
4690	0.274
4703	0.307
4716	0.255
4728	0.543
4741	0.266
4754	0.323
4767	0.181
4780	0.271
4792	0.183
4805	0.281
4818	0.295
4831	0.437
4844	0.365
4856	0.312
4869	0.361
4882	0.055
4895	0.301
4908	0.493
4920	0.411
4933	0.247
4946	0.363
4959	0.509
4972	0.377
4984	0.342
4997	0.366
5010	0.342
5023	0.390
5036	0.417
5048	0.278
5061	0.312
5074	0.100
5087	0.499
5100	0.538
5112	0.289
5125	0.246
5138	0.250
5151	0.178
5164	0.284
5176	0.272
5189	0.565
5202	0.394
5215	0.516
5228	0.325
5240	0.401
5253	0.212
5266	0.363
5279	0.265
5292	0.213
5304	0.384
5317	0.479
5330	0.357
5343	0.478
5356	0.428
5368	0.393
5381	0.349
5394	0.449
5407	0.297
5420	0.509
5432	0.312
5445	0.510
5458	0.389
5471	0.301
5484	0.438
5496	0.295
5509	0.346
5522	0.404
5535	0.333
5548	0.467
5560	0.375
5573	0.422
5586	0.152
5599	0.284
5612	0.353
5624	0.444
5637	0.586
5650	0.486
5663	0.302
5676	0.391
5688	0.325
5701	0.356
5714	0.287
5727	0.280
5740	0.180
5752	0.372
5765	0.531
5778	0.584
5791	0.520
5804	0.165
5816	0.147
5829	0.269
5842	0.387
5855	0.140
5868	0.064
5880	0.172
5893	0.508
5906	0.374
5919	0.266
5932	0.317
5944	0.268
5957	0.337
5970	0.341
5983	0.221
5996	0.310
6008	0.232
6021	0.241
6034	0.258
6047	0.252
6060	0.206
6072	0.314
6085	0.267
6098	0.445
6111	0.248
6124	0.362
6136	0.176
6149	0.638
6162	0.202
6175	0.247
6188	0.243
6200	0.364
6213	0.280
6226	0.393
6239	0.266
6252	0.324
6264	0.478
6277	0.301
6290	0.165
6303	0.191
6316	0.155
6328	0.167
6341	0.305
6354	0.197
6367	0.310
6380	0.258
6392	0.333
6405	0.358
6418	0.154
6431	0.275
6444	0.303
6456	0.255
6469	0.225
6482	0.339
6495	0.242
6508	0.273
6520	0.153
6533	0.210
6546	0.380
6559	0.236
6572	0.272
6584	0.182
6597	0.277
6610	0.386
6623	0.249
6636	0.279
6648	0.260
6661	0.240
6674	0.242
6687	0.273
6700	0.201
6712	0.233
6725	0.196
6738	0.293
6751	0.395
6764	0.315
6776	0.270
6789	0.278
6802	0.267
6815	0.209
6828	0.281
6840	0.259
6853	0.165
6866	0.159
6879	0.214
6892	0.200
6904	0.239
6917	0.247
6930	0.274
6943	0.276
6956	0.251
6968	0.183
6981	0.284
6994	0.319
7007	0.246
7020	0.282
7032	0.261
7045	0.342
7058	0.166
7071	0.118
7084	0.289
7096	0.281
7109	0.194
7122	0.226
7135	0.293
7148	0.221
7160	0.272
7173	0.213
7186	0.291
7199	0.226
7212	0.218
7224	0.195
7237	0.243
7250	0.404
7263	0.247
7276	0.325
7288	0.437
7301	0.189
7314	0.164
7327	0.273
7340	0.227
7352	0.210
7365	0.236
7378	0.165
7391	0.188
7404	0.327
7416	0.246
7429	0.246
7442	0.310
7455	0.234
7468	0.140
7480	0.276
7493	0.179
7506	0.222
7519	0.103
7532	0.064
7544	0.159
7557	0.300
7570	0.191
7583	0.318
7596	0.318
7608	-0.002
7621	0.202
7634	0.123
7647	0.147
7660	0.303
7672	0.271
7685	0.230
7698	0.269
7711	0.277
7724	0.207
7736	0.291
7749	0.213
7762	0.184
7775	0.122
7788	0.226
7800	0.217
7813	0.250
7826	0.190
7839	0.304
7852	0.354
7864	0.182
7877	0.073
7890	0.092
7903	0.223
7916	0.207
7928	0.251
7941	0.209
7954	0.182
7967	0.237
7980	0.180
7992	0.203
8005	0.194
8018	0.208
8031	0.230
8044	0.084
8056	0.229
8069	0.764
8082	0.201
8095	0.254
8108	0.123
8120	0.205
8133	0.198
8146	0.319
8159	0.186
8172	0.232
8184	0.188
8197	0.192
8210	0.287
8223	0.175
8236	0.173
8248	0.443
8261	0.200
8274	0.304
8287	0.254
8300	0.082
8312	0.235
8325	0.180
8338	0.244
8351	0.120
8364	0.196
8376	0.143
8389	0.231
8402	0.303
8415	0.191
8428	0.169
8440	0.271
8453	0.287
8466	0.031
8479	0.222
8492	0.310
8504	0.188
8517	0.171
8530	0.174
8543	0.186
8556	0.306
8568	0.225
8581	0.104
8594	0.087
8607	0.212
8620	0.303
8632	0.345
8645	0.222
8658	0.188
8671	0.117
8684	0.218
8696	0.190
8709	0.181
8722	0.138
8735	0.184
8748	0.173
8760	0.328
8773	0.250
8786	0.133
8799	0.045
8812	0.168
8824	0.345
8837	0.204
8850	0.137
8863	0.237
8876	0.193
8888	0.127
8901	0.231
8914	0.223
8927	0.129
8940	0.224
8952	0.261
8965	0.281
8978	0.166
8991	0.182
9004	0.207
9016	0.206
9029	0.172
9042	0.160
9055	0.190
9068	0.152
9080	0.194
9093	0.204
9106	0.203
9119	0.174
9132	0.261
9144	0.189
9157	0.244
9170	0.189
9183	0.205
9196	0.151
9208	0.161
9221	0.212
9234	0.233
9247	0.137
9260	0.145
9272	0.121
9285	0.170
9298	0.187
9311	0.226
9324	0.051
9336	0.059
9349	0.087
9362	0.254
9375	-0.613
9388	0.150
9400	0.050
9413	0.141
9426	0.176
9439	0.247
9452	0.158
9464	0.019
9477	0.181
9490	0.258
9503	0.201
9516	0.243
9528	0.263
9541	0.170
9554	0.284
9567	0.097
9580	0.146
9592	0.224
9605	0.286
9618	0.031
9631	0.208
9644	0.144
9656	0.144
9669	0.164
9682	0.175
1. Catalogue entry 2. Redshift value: 0.23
